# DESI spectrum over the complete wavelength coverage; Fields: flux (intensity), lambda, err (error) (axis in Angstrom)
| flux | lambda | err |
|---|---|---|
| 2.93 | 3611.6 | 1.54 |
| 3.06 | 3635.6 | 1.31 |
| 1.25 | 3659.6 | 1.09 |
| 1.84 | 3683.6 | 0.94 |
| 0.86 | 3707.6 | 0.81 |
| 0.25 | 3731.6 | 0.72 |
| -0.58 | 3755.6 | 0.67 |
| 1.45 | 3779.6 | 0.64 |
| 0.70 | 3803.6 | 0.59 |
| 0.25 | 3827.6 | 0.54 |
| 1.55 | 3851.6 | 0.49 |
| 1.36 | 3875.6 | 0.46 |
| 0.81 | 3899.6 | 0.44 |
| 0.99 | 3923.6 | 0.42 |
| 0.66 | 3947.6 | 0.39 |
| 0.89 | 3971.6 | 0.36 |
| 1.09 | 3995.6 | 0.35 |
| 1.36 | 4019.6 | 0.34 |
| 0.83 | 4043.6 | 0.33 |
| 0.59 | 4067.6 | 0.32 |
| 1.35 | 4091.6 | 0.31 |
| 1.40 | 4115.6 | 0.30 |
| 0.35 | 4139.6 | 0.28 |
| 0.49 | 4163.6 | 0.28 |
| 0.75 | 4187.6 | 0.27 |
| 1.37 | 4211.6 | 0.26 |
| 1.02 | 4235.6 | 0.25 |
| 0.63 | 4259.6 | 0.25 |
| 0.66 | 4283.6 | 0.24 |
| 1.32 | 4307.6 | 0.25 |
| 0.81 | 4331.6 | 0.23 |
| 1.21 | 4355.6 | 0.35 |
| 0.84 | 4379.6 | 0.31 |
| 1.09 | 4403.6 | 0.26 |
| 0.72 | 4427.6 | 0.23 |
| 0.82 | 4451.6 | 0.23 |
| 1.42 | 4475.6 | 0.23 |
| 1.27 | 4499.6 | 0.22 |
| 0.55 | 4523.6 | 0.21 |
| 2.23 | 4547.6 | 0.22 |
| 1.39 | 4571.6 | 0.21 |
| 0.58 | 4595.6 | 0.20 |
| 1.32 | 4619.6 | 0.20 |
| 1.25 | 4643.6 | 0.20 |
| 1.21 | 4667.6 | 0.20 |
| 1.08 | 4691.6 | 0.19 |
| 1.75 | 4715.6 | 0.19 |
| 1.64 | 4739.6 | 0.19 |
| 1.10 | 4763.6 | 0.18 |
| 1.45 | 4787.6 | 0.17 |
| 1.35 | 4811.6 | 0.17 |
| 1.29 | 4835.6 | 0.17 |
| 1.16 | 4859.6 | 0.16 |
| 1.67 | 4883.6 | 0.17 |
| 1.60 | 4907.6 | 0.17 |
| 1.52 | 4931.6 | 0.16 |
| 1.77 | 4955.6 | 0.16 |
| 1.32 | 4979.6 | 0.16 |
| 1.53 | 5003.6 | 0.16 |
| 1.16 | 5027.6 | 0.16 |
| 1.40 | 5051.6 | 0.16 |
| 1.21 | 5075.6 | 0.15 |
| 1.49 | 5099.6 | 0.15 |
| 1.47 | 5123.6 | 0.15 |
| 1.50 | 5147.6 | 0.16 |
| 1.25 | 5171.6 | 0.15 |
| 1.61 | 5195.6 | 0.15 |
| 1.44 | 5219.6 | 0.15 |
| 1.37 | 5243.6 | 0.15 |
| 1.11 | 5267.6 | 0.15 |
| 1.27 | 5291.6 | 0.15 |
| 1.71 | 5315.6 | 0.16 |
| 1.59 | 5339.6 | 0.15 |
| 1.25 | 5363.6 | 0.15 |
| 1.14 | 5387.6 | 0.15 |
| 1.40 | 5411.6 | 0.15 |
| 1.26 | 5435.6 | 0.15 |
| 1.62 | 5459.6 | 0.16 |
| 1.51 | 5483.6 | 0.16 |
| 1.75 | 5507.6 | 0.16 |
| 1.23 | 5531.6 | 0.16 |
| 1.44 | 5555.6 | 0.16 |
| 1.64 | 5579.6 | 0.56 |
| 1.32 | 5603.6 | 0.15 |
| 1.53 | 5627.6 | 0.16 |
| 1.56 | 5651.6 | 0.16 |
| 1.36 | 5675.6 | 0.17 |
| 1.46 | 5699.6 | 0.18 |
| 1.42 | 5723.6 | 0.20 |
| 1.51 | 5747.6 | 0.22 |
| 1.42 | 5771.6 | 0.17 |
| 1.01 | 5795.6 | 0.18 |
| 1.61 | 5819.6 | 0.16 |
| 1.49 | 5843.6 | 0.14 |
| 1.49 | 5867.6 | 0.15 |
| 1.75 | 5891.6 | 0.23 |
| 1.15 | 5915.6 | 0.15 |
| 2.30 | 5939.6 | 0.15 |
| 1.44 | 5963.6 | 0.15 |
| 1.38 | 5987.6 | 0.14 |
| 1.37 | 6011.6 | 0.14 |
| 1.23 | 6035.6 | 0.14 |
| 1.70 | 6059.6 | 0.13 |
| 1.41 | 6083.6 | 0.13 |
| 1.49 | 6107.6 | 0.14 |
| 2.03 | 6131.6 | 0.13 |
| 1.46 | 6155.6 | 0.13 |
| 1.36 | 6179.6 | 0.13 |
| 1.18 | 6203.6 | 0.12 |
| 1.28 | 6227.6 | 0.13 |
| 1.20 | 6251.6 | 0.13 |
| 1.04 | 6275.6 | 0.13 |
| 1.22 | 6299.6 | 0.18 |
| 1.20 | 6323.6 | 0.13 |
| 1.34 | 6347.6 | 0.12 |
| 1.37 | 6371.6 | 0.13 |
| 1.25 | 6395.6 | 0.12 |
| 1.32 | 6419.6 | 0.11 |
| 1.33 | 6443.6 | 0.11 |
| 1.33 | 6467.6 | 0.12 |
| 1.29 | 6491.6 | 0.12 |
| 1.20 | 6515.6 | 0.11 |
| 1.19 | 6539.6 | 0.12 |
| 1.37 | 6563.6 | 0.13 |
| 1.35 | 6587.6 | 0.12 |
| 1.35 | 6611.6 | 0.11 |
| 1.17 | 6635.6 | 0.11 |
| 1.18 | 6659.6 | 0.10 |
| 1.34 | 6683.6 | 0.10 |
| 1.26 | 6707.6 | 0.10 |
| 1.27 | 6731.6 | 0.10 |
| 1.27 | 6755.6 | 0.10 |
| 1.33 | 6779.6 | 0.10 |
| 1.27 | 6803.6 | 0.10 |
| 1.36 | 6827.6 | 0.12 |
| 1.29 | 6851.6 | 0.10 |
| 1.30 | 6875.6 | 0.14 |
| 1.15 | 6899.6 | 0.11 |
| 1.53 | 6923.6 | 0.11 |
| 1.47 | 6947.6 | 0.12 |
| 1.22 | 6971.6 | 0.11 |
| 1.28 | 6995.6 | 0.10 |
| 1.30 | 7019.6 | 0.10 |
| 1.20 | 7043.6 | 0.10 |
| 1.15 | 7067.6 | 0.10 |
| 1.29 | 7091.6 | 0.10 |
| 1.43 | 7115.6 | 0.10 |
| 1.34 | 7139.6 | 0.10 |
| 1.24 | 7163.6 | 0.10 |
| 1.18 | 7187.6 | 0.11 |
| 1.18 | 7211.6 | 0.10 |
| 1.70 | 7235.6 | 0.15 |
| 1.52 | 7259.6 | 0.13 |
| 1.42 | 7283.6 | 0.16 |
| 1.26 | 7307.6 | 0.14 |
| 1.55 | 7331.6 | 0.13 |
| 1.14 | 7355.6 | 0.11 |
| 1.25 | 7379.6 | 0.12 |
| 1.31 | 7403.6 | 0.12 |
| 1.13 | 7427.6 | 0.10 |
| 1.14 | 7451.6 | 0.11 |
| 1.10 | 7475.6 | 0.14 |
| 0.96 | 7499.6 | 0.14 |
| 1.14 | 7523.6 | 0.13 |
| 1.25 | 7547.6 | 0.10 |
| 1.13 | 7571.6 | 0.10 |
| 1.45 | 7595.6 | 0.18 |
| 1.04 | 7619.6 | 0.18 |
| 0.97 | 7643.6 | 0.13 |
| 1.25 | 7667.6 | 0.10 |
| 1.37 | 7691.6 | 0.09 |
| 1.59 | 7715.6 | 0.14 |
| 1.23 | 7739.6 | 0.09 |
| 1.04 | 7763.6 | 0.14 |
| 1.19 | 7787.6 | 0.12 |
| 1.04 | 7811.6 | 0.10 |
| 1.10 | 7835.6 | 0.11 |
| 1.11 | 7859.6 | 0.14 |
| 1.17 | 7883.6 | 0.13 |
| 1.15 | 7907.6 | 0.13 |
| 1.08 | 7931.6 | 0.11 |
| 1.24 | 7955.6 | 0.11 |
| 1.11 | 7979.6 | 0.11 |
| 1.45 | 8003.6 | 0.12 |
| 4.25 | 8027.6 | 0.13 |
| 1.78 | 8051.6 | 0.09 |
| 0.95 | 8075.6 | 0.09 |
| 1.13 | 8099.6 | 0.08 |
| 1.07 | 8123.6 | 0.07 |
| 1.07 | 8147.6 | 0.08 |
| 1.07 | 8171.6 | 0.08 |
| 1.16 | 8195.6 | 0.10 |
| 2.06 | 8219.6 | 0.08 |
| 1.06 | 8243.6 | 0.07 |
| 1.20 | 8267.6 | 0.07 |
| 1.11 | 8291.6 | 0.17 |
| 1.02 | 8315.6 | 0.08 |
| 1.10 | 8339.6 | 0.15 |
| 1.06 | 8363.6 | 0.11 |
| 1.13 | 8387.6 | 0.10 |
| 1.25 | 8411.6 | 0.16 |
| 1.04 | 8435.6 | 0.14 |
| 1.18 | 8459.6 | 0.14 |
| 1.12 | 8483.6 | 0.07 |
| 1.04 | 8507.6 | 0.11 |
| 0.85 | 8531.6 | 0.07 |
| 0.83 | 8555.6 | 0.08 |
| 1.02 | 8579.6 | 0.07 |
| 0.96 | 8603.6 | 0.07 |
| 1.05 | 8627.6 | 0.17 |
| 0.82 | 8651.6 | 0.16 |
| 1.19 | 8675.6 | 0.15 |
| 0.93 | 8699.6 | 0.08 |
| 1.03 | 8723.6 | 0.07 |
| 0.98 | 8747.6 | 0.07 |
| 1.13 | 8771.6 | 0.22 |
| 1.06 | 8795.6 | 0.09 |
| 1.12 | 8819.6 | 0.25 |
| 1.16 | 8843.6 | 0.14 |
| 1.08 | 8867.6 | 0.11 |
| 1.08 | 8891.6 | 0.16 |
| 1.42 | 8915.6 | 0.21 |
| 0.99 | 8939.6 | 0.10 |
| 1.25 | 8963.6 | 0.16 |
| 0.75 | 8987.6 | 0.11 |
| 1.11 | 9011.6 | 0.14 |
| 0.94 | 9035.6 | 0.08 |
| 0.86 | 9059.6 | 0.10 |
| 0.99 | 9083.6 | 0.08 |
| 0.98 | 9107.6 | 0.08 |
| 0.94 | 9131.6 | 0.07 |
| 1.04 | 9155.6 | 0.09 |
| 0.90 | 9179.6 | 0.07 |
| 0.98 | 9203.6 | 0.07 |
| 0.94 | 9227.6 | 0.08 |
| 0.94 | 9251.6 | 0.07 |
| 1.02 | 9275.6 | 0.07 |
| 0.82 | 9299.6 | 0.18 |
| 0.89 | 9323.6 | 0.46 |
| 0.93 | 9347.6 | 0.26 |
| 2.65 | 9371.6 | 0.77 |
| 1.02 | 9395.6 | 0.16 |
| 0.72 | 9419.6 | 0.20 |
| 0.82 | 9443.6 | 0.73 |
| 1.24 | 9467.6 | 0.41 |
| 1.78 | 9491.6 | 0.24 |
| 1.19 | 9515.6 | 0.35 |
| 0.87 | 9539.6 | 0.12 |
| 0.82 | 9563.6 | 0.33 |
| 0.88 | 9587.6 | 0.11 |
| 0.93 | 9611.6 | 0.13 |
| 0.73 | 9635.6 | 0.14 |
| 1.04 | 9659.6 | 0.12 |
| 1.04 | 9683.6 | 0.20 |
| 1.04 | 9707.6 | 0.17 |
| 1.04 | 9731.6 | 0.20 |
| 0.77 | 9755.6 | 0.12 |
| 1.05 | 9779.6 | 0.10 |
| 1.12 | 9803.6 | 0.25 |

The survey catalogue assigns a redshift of 0.222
